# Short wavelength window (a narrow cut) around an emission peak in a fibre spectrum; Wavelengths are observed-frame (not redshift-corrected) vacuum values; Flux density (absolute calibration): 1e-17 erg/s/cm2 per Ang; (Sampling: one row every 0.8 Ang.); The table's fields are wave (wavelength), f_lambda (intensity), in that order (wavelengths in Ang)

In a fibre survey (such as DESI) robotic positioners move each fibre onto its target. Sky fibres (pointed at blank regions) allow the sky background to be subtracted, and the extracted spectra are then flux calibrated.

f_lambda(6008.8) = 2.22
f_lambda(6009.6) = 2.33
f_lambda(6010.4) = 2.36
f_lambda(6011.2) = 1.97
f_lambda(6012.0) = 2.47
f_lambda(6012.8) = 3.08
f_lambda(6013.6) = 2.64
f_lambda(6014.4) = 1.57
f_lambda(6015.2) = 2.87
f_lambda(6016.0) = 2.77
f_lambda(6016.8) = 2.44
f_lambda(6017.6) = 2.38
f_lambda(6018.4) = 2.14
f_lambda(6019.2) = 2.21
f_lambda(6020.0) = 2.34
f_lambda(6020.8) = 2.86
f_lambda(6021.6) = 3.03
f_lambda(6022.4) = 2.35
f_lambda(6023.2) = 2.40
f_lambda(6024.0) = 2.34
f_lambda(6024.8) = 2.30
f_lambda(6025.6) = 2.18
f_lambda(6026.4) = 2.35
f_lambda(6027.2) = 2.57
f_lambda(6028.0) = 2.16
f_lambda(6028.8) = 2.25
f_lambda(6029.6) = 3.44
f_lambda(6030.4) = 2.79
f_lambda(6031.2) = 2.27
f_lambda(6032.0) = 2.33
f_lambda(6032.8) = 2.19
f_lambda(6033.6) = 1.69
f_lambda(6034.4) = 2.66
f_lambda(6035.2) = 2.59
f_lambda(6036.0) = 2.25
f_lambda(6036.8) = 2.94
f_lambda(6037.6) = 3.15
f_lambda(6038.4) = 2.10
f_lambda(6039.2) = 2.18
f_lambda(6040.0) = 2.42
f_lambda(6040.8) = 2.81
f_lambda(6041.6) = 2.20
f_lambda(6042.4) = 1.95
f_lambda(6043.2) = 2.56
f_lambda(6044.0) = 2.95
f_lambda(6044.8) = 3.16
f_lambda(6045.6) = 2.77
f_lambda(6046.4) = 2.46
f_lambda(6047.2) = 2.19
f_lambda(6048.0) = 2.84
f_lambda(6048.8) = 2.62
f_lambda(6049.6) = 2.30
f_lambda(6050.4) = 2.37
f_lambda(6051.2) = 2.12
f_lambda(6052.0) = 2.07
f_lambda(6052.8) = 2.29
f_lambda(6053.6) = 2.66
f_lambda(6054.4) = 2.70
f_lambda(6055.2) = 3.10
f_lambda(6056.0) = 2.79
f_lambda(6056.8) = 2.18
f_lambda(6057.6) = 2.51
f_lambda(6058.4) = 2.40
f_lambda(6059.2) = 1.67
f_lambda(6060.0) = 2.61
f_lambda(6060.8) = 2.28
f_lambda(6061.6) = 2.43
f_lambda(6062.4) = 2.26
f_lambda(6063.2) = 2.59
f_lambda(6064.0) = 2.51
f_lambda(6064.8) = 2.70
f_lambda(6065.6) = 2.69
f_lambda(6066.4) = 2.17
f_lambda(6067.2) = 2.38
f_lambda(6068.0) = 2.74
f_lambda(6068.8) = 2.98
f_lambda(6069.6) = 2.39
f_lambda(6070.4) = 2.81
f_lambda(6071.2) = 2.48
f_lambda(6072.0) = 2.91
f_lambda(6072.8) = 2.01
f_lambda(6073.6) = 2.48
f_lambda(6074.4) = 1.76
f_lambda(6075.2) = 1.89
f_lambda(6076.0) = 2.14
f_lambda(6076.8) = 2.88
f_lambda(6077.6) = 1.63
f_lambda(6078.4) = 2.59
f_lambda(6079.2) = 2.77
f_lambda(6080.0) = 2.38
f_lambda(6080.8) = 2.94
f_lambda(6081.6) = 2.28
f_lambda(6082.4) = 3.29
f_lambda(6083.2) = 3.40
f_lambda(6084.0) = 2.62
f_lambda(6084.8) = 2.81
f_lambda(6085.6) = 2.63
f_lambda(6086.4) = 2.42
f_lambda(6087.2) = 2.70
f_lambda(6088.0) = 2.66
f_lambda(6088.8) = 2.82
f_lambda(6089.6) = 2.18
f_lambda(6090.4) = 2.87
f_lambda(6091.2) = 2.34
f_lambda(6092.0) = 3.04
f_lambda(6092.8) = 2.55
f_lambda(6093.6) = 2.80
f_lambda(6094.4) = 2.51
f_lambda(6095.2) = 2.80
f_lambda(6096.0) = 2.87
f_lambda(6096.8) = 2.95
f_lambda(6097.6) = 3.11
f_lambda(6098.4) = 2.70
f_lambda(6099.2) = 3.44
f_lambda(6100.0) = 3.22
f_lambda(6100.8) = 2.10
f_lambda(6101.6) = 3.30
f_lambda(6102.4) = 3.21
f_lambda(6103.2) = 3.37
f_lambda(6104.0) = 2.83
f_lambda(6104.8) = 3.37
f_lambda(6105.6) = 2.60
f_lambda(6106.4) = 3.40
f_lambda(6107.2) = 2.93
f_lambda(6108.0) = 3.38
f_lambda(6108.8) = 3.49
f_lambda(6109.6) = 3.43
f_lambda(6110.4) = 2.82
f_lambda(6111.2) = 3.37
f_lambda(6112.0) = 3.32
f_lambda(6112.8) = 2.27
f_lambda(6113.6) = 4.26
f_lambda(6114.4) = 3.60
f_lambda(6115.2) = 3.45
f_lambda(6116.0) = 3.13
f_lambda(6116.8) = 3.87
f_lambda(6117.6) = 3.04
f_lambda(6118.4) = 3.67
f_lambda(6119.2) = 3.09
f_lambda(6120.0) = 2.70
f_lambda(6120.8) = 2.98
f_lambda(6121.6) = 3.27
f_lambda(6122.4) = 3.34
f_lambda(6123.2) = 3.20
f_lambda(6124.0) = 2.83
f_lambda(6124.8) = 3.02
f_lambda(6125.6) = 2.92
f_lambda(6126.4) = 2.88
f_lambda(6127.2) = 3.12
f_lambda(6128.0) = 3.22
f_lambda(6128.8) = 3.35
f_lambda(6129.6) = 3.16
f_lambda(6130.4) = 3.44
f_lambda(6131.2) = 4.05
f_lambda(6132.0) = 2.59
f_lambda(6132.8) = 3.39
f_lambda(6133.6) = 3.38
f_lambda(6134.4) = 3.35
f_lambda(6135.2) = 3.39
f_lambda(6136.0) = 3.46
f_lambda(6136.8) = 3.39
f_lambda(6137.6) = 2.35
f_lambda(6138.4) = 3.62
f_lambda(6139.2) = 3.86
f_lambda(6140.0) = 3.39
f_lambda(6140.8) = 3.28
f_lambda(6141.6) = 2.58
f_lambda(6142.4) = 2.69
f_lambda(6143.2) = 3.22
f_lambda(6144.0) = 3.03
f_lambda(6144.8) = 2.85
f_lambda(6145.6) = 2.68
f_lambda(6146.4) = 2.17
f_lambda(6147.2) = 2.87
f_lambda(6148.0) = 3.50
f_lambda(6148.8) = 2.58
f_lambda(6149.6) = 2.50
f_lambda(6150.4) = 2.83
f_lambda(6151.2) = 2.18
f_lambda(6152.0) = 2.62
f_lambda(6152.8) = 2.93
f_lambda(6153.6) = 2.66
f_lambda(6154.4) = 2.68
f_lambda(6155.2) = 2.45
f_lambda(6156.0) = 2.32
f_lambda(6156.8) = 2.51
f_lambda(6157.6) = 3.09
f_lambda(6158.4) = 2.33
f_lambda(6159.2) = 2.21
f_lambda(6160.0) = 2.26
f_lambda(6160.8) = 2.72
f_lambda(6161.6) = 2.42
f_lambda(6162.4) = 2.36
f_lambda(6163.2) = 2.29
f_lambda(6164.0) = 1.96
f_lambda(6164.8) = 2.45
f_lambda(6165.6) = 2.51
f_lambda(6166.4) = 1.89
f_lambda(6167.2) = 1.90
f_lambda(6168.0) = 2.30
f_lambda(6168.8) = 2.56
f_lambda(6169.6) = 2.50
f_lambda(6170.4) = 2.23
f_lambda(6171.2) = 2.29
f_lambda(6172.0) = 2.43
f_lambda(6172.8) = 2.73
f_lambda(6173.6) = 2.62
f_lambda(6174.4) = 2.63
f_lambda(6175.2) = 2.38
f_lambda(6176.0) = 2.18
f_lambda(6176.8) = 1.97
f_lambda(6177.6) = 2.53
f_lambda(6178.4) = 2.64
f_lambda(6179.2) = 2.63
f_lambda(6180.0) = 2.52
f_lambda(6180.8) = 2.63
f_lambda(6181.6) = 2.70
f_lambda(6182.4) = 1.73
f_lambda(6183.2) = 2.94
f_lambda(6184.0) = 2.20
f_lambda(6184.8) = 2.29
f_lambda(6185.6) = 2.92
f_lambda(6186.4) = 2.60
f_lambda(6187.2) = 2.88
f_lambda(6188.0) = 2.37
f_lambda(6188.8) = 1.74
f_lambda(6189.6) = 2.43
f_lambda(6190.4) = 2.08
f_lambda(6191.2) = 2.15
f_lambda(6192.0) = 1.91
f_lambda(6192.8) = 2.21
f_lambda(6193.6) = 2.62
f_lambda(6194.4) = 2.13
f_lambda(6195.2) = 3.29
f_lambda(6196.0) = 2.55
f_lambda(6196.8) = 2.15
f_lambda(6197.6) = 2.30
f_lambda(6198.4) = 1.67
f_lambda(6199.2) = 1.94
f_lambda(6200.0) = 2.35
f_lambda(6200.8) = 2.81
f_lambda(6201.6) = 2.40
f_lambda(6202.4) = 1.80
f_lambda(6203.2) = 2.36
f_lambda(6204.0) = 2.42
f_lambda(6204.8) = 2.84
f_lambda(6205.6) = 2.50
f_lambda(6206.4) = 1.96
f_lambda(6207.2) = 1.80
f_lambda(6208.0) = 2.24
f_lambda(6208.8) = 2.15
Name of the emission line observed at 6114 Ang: Mg II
